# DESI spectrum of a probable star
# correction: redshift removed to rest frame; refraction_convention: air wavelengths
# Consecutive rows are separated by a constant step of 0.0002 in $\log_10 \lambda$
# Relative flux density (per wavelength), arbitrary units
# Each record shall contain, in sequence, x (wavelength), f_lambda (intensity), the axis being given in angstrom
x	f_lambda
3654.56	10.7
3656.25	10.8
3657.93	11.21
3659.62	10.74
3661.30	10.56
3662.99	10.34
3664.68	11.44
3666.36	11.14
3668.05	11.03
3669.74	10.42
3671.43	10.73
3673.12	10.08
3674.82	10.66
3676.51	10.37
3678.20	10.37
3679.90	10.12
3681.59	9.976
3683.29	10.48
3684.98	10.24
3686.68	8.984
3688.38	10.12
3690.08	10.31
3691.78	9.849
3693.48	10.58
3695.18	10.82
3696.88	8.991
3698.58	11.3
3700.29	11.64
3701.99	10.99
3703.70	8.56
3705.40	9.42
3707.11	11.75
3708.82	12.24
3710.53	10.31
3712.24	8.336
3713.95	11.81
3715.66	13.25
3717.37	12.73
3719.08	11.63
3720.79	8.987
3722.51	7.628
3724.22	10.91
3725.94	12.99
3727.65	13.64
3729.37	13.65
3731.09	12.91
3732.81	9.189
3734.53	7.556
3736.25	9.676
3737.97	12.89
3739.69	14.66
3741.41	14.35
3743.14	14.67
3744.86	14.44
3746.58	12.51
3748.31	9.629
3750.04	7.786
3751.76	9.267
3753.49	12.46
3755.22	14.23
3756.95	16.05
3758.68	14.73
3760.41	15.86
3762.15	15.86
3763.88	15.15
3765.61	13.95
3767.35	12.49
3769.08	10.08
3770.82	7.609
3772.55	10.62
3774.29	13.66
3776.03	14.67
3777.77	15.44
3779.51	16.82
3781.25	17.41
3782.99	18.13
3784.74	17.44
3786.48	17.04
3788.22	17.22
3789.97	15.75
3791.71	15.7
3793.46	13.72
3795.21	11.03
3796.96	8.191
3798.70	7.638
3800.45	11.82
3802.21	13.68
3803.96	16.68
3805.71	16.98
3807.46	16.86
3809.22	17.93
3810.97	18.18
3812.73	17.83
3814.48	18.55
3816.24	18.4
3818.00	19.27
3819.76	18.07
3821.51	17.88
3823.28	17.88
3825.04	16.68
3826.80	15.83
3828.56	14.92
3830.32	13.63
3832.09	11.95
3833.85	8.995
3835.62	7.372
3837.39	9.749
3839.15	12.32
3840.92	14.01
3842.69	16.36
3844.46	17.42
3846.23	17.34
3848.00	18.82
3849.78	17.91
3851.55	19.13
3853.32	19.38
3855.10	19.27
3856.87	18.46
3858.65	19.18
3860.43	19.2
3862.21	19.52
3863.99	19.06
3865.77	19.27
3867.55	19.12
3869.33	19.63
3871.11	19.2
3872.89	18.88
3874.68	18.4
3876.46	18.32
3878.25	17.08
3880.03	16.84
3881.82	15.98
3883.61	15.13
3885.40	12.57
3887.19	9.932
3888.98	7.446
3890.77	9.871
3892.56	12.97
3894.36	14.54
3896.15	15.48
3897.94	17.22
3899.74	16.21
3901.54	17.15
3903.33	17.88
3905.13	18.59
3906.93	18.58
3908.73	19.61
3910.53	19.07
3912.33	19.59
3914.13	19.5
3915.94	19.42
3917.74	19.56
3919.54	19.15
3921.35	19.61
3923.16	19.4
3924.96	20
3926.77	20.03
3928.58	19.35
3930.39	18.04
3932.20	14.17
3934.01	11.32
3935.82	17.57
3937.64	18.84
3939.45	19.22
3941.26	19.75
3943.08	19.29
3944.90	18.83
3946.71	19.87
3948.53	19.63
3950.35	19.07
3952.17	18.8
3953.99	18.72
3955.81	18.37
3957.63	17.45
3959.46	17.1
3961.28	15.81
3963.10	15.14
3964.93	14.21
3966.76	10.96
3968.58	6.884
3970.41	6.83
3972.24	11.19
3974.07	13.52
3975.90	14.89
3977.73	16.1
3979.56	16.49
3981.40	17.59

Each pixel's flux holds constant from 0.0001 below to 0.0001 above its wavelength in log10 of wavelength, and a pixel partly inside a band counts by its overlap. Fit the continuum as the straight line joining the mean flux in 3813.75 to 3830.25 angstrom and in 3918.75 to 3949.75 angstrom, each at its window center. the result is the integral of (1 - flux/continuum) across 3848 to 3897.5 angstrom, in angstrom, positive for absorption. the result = 2.9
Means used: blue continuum 17.3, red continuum 18.5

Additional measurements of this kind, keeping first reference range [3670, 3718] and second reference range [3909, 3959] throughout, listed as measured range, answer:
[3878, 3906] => 4.3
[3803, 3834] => -4.1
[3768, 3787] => -1.4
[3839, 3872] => -4.7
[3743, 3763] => -0.8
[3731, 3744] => 0.1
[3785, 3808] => -0.1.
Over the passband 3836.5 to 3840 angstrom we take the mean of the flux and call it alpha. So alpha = 11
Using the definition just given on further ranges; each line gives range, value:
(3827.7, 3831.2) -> 14.3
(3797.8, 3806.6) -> 13.4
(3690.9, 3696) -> 10.4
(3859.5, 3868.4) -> 19.2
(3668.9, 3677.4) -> 10.5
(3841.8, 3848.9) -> 17.5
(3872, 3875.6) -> 18.6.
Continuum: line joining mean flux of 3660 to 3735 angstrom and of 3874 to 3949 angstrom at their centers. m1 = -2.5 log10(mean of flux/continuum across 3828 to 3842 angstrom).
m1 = 0.27 mag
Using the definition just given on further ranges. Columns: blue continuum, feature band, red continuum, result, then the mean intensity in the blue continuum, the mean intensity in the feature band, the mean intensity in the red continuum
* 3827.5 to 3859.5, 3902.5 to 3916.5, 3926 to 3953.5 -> -0.100 mag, 15.4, 19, 18.3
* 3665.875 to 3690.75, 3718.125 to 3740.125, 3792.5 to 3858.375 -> 0.084 mag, 10.3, 11.2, 15.4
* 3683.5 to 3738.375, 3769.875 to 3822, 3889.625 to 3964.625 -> -0.136 mag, 10.7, 15.3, 17.7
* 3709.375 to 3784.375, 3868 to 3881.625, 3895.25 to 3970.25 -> -0.142 mag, 12.6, 18.2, 17.6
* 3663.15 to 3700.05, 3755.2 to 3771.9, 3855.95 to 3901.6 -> -0.055 mag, 10.4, 13.5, 16.4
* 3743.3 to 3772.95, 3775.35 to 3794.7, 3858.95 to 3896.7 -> -0.208 mag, 12.6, 16.2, 16.2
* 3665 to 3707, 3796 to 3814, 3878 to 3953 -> -0.055 mag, 10.3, 14.7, 17.2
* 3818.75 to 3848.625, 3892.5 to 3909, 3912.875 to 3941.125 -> 0.028 mag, 14.6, 16.9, 18.4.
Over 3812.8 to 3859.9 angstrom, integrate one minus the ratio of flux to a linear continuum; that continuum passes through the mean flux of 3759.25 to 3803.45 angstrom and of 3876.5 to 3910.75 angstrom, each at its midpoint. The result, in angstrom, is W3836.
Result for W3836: -4.9 angstrom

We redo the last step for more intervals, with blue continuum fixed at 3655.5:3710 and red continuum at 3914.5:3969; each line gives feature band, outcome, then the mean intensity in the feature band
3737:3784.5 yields -3.4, 13.6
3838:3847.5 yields -0.3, 15.5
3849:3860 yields -2.7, 18.9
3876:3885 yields -0.2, 16.4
